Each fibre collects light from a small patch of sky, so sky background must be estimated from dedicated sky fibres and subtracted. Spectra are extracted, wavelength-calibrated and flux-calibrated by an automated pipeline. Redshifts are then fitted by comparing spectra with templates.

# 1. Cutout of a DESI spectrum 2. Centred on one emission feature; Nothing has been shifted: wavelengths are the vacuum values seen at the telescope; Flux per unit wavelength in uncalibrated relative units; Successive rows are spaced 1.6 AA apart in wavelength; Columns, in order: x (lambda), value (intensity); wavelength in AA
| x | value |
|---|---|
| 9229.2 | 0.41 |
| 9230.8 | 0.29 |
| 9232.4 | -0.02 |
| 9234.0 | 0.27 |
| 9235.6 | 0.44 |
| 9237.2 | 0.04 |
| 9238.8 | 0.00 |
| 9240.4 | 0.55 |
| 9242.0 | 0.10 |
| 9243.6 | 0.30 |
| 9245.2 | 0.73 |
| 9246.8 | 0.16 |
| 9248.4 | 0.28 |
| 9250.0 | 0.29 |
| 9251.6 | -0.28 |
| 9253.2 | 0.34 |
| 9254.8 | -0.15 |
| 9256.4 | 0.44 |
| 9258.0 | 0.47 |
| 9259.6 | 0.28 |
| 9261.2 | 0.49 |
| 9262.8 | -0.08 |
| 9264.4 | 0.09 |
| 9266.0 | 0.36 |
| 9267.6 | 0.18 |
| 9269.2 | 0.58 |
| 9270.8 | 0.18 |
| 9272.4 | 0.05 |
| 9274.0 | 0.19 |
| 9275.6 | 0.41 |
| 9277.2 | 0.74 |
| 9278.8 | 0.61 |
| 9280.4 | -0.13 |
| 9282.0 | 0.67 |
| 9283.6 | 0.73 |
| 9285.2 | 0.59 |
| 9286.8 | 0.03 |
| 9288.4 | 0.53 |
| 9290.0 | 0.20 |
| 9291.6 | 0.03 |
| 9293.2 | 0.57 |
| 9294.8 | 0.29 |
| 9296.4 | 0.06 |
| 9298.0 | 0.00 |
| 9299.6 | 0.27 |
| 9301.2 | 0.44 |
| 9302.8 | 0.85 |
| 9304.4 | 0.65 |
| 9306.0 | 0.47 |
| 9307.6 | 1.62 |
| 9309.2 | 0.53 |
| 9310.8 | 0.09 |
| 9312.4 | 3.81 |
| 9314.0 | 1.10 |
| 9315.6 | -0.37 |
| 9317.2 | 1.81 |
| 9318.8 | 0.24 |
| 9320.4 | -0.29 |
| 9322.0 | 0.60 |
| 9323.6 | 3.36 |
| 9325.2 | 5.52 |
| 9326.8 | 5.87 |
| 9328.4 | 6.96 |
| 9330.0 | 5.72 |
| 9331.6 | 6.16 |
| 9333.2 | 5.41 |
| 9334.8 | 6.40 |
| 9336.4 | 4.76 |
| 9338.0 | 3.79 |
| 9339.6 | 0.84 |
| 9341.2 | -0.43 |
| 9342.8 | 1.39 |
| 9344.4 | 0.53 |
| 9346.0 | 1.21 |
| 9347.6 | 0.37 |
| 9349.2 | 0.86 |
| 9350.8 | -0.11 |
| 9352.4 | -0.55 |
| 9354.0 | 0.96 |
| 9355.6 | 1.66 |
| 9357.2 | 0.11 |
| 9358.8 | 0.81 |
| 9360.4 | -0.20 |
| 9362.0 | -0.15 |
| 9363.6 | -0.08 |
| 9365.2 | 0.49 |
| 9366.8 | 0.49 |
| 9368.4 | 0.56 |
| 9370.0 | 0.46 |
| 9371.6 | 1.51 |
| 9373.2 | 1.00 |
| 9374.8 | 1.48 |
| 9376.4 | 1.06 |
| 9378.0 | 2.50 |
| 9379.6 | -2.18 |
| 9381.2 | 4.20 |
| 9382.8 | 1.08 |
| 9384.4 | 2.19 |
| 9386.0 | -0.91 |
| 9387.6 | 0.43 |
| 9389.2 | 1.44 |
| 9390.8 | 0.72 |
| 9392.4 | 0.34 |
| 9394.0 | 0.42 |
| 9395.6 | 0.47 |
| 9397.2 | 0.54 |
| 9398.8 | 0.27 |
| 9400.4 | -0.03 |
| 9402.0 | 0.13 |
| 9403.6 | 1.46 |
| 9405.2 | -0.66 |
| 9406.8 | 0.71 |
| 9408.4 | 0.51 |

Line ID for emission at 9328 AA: [O II]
